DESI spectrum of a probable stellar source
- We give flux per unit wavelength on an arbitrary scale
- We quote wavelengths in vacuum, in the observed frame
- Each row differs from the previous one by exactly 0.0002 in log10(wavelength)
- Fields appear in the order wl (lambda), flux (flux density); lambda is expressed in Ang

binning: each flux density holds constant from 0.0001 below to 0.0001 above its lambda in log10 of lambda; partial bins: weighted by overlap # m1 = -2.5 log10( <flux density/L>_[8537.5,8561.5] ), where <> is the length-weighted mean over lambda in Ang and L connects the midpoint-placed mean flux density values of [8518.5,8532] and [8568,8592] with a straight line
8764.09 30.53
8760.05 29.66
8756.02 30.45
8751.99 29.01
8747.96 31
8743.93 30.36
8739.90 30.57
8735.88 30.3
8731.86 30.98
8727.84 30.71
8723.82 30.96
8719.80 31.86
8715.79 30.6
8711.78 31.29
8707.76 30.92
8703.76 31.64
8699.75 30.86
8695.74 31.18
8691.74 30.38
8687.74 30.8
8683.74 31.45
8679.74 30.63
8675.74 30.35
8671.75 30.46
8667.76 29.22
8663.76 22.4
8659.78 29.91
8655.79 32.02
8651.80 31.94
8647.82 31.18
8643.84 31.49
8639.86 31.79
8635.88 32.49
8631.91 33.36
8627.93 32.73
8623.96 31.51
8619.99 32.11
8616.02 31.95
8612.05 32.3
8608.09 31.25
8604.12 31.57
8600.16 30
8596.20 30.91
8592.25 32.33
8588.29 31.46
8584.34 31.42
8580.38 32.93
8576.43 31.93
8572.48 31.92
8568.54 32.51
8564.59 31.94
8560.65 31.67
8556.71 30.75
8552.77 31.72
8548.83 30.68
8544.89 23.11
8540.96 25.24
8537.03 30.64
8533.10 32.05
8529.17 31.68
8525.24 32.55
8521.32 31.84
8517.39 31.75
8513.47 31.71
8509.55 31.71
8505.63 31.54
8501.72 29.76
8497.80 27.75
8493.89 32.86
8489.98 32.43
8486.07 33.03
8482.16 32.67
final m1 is 0.113 mag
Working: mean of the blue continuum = 32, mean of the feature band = 28.8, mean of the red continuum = 32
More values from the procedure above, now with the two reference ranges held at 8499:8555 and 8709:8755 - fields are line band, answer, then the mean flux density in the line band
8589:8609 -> -0.03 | 31.2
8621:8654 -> -0.05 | 32.1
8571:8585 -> -0.06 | 32.1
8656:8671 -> 0.10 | 28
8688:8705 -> -0.01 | 31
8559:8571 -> -0.06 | 32.1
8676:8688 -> -0.01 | 30.9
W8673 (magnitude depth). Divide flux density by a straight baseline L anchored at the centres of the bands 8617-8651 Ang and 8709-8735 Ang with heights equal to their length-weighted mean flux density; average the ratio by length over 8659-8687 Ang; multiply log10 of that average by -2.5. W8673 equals 0.08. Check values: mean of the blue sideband 32.1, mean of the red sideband 31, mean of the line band 29.2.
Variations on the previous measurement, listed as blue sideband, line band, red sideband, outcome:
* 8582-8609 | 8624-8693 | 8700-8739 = 0.014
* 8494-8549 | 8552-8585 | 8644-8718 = -0.056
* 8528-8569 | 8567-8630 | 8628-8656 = -0.023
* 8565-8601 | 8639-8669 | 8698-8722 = 0.054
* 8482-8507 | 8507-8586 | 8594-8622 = 0.014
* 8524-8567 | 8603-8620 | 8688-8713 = -0.045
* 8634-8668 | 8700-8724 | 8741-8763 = -0.036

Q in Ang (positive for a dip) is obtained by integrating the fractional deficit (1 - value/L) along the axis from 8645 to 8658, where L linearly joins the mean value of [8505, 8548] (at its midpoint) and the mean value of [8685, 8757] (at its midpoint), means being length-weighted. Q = -0.45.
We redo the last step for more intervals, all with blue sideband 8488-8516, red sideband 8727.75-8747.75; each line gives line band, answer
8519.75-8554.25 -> 1.3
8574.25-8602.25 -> -0.6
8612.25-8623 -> -0.4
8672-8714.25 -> -0.3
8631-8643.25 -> -0.6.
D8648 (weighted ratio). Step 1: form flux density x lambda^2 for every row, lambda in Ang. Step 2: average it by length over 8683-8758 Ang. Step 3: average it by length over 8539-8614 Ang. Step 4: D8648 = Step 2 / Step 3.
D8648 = 1.03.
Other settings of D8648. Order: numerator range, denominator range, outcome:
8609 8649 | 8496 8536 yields 1.05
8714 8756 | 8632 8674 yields 1.03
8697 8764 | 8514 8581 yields 1.04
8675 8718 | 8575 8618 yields 1.00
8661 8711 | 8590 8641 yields 0.96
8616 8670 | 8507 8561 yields 1.04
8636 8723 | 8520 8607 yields 1.02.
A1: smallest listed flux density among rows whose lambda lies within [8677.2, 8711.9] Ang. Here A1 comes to 30.38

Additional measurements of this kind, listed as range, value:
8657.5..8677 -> 22.4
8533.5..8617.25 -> 23.11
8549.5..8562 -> 30.75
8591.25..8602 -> 30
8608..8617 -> 31.25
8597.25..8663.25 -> 29.91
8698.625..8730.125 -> 30.6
